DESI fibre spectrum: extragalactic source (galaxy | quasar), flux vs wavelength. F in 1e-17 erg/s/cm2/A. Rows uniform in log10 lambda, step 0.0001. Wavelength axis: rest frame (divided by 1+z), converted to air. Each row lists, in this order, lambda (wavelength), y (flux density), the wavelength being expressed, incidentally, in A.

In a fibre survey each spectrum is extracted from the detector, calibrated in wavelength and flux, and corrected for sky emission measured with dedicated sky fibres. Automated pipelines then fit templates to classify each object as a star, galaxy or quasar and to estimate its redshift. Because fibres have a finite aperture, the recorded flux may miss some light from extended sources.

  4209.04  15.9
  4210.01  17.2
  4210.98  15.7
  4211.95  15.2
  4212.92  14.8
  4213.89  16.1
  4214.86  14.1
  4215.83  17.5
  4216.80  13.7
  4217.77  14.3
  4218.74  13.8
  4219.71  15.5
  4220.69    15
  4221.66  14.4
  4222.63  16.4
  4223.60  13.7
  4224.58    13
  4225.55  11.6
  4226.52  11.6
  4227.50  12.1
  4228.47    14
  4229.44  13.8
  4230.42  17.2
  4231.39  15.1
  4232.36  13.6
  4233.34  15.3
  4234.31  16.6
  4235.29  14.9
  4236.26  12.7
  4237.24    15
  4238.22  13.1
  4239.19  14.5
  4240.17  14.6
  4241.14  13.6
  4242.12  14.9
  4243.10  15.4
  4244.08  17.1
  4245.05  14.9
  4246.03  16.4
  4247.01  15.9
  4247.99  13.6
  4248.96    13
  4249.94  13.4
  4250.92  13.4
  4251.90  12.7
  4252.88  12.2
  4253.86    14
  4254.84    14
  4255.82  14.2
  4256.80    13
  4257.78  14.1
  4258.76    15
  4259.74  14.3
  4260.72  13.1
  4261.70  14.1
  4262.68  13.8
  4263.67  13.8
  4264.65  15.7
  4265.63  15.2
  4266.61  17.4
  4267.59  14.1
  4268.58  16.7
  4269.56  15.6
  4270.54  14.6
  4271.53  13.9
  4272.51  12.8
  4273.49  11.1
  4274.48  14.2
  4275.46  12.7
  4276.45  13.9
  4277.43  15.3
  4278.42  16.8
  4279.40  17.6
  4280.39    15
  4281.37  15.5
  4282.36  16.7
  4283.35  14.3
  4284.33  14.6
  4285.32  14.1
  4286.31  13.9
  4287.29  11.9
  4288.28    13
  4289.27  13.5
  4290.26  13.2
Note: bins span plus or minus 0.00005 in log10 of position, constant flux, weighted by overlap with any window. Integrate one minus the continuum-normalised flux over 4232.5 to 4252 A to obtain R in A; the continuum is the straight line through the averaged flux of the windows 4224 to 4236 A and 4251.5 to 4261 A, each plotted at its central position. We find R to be -1.0 A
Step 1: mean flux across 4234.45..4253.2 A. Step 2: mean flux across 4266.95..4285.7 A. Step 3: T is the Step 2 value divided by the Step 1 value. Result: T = 1.0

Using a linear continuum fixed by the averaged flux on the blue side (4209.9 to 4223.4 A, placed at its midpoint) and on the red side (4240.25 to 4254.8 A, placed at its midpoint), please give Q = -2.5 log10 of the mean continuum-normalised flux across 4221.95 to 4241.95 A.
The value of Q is 0.05 mag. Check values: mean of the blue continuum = 15.2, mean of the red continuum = 14.3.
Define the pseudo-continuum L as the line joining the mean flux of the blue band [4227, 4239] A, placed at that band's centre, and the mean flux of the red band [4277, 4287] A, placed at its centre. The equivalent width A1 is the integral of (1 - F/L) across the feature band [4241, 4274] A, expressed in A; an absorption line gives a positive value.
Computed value 1.2 A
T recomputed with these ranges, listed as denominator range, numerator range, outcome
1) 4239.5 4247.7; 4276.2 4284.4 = 1.02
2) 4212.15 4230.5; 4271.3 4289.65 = 1.00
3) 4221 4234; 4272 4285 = 1.04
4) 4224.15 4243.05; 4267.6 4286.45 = 1.04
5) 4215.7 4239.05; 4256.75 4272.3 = 1.03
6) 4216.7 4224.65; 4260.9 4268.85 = 1.03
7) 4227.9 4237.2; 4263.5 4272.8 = 1.02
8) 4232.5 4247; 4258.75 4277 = 0.96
